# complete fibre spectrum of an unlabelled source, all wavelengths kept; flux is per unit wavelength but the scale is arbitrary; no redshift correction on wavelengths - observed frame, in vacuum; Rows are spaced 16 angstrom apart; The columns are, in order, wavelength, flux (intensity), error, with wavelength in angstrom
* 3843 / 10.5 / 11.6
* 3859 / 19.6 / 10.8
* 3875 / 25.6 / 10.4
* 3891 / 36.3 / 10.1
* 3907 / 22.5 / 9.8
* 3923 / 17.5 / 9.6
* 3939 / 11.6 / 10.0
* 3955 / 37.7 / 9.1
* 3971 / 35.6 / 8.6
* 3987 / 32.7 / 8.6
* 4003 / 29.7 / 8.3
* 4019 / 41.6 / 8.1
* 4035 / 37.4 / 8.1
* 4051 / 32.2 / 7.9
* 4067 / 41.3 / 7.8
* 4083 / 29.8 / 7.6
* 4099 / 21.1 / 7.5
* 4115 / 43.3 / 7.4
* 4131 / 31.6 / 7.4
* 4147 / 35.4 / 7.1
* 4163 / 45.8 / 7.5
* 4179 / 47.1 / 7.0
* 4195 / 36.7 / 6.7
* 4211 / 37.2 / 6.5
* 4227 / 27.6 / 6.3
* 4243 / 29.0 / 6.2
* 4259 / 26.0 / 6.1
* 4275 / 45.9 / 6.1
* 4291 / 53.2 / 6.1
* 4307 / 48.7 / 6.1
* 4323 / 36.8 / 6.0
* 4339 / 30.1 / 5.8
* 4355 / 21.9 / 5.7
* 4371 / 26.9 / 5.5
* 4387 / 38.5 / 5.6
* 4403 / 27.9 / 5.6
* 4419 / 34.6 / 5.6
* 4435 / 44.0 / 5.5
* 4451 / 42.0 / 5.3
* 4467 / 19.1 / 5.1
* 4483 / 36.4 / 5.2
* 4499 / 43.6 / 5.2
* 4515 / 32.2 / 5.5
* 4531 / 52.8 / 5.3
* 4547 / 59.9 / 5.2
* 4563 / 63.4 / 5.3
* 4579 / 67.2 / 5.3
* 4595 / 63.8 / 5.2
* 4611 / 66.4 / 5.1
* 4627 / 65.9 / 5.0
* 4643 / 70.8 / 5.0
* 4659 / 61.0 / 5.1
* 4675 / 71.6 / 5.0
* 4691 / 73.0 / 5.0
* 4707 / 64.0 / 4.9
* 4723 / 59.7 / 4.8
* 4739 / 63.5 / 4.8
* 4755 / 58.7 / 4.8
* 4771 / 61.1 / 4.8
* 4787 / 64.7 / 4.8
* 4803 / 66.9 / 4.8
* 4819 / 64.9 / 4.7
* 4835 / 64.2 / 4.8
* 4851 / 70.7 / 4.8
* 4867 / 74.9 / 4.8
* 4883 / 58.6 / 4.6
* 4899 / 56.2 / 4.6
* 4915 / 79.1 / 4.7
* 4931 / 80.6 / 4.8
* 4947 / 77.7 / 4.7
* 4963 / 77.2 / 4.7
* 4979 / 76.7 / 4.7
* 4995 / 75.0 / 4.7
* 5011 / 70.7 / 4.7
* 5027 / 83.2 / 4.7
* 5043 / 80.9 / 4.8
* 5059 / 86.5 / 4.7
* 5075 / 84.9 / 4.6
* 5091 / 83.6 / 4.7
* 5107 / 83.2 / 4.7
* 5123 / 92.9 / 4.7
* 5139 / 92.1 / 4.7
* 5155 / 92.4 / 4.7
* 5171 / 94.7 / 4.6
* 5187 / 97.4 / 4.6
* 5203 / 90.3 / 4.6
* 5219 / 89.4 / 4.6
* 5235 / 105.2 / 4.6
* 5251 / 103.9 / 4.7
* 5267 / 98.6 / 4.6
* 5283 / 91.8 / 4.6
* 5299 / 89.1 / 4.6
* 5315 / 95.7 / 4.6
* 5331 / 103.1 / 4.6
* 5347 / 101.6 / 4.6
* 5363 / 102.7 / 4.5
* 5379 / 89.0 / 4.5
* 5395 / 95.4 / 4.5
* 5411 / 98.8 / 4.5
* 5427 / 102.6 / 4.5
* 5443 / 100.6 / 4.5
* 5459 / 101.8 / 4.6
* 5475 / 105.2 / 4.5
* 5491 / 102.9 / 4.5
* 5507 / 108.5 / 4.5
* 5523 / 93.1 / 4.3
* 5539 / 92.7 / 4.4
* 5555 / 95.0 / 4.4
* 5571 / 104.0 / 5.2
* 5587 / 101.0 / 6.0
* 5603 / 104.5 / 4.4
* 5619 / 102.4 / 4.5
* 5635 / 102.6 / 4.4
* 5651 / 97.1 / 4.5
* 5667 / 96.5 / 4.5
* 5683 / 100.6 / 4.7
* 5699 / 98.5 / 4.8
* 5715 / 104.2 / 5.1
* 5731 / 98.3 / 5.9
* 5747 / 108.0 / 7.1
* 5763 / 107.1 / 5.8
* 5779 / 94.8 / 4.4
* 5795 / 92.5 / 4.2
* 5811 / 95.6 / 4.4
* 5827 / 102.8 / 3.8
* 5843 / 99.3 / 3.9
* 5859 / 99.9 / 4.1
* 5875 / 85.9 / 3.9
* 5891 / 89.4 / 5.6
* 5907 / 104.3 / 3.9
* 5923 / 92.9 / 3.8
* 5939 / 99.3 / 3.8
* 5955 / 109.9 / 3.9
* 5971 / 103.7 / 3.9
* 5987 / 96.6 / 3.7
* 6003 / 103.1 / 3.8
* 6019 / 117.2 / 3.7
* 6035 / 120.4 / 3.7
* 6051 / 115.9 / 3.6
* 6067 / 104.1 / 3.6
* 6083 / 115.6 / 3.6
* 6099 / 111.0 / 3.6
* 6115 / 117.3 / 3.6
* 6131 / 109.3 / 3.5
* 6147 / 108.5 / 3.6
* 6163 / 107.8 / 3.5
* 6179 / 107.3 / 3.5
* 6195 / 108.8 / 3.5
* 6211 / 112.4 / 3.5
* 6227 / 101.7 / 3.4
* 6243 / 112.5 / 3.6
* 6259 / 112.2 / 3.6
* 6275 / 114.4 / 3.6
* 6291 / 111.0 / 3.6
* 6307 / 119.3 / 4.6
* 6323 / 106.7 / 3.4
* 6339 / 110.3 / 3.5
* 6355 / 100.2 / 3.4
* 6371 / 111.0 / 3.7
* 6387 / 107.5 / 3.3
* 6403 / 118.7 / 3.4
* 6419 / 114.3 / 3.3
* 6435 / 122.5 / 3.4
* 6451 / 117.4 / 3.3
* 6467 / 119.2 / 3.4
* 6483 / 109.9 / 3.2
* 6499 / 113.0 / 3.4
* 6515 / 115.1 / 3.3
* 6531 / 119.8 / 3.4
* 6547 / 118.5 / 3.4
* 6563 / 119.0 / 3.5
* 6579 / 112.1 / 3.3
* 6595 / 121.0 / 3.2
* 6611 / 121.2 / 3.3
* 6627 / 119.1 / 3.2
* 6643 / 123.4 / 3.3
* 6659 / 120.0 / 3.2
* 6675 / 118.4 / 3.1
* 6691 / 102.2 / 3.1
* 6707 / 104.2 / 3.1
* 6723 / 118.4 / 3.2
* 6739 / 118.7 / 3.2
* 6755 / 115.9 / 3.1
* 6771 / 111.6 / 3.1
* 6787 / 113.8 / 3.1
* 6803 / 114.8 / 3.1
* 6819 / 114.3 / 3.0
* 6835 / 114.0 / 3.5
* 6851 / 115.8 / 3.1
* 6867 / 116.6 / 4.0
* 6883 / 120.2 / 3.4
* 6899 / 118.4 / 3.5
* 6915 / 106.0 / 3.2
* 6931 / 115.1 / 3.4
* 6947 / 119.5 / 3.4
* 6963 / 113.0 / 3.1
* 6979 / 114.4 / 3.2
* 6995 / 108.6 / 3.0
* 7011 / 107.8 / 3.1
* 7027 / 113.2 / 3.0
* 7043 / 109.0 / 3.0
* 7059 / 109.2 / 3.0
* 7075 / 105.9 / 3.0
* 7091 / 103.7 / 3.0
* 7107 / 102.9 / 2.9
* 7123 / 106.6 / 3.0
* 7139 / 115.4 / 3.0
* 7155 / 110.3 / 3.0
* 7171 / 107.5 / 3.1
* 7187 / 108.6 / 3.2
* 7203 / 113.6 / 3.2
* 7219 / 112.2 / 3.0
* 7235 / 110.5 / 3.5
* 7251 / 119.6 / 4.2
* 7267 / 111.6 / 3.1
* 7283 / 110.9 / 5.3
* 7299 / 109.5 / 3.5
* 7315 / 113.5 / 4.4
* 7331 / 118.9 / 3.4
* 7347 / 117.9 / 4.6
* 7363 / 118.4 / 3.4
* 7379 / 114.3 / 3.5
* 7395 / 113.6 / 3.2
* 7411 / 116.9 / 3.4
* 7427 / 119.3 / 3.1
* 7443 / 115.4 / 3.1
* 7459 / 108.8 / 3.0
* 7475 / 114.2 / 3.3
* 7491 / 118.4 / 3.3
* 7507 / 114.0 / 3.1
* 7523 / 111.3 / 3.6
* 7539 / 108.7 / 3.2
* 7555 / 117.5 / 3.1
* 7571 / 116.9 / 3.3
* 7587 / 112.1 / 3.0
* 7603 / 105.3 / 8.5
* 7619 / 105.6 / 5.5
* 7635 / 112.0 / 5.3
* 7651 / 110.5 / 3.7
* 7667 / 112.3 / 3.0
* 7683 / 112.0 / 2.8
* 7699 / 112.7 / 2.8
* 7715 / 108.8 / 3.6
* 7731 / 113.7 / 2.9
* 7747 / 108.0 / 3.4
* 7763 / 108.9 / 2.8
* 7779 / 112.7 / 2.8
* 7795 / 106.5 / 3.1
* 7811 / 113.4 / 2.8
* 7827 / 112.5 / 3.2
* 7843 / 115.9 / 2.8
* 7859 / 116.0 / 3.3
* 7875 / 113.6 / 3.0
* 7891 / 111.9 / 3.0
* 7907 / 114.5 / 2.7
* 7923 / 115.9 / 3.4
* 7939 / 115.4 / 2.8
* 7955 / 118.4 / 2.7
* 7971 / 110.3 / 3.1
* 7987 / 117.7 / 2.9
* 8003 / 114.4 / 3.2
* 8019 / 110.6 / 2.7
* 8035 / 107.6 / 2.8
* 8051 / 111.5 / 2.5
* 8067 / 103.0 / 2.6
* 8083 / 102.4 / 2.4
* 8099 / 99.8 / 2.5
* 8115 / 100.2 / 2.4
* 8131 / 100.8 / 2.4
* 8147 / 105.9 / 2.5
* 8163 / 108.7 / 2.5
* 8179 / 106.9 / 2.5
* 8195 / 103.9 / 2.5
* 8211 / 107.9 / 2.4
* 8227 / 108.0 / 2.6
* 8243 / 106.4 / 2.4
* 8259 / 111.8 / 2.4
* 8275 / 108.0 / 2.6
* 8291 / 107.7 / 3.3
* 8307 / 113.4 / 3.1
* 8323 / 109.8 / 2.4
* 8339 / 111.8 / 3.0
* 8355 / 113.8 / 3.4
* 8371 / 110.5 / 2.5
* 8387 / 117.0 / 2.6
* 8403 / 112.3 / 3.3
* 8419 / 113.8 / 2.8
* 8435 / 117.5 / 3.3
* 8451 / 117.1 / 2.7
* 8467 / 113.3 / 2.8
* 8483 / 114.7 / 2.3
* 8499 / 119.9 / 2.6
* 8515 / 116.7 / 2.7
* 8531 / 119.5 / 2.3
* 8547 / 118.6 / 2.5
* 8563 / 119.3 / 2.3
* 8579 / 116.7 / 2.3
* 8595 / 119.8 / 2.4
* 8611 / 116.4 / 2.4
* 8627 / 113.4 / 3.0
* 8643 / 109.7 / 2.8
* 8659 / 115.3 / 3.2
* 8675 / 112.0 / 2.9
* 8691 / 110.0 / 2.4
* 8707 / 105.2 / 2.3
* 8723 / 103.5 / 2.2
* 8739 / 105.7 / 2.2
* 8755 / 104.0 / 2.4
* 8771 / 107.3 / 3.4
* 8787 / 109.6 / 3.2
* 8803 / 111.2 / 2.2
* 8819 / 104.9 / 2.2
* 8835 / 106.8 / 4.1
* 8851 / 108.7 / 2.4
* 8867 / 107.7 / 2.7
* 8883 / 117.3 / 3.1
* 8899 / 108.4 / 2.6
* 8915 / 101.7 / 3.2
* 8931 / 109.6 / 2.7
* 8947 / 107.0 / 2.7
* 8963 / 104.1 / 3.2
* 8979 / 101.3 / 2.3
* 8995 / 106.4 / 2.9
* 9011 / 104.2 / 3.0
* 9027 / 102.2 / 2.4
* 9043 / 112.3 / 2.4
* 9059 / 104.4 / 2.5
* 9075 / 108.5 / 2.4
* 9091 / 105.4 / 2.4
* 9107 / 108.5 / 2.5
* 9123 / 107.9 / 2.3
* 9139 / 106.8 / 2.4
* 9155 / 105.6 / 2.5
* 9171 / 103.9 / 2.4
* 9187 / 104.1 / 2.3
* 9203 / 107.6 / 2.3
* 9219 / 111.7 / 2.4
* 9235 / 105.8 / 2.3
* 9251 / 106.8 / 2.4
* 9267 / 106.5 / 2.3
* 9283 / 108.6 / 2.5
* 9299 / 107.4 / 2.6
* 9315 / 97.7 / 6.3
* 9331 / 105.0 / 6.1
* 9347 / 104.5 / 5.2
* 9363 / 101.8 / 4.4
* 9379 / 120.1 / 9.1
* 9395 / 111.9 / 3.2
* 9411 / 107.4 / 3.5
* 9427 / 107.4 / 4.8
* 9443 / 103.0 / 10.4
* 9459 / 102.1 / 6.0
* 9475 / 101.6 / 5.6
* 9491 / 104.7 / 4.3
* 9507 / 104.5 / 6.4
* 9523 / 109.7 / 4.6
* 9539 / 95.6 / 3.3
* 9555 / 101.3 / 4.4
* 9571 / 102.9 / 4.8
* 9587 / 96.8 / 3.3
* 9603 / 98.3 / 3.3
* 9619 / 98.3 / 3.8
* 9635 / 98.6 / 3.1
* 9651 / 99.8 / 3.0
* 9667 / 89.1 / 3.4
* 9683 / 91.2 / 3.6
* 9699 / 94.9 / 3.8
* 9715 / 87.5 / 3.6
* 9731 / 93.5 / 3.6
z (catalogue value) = 0.14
